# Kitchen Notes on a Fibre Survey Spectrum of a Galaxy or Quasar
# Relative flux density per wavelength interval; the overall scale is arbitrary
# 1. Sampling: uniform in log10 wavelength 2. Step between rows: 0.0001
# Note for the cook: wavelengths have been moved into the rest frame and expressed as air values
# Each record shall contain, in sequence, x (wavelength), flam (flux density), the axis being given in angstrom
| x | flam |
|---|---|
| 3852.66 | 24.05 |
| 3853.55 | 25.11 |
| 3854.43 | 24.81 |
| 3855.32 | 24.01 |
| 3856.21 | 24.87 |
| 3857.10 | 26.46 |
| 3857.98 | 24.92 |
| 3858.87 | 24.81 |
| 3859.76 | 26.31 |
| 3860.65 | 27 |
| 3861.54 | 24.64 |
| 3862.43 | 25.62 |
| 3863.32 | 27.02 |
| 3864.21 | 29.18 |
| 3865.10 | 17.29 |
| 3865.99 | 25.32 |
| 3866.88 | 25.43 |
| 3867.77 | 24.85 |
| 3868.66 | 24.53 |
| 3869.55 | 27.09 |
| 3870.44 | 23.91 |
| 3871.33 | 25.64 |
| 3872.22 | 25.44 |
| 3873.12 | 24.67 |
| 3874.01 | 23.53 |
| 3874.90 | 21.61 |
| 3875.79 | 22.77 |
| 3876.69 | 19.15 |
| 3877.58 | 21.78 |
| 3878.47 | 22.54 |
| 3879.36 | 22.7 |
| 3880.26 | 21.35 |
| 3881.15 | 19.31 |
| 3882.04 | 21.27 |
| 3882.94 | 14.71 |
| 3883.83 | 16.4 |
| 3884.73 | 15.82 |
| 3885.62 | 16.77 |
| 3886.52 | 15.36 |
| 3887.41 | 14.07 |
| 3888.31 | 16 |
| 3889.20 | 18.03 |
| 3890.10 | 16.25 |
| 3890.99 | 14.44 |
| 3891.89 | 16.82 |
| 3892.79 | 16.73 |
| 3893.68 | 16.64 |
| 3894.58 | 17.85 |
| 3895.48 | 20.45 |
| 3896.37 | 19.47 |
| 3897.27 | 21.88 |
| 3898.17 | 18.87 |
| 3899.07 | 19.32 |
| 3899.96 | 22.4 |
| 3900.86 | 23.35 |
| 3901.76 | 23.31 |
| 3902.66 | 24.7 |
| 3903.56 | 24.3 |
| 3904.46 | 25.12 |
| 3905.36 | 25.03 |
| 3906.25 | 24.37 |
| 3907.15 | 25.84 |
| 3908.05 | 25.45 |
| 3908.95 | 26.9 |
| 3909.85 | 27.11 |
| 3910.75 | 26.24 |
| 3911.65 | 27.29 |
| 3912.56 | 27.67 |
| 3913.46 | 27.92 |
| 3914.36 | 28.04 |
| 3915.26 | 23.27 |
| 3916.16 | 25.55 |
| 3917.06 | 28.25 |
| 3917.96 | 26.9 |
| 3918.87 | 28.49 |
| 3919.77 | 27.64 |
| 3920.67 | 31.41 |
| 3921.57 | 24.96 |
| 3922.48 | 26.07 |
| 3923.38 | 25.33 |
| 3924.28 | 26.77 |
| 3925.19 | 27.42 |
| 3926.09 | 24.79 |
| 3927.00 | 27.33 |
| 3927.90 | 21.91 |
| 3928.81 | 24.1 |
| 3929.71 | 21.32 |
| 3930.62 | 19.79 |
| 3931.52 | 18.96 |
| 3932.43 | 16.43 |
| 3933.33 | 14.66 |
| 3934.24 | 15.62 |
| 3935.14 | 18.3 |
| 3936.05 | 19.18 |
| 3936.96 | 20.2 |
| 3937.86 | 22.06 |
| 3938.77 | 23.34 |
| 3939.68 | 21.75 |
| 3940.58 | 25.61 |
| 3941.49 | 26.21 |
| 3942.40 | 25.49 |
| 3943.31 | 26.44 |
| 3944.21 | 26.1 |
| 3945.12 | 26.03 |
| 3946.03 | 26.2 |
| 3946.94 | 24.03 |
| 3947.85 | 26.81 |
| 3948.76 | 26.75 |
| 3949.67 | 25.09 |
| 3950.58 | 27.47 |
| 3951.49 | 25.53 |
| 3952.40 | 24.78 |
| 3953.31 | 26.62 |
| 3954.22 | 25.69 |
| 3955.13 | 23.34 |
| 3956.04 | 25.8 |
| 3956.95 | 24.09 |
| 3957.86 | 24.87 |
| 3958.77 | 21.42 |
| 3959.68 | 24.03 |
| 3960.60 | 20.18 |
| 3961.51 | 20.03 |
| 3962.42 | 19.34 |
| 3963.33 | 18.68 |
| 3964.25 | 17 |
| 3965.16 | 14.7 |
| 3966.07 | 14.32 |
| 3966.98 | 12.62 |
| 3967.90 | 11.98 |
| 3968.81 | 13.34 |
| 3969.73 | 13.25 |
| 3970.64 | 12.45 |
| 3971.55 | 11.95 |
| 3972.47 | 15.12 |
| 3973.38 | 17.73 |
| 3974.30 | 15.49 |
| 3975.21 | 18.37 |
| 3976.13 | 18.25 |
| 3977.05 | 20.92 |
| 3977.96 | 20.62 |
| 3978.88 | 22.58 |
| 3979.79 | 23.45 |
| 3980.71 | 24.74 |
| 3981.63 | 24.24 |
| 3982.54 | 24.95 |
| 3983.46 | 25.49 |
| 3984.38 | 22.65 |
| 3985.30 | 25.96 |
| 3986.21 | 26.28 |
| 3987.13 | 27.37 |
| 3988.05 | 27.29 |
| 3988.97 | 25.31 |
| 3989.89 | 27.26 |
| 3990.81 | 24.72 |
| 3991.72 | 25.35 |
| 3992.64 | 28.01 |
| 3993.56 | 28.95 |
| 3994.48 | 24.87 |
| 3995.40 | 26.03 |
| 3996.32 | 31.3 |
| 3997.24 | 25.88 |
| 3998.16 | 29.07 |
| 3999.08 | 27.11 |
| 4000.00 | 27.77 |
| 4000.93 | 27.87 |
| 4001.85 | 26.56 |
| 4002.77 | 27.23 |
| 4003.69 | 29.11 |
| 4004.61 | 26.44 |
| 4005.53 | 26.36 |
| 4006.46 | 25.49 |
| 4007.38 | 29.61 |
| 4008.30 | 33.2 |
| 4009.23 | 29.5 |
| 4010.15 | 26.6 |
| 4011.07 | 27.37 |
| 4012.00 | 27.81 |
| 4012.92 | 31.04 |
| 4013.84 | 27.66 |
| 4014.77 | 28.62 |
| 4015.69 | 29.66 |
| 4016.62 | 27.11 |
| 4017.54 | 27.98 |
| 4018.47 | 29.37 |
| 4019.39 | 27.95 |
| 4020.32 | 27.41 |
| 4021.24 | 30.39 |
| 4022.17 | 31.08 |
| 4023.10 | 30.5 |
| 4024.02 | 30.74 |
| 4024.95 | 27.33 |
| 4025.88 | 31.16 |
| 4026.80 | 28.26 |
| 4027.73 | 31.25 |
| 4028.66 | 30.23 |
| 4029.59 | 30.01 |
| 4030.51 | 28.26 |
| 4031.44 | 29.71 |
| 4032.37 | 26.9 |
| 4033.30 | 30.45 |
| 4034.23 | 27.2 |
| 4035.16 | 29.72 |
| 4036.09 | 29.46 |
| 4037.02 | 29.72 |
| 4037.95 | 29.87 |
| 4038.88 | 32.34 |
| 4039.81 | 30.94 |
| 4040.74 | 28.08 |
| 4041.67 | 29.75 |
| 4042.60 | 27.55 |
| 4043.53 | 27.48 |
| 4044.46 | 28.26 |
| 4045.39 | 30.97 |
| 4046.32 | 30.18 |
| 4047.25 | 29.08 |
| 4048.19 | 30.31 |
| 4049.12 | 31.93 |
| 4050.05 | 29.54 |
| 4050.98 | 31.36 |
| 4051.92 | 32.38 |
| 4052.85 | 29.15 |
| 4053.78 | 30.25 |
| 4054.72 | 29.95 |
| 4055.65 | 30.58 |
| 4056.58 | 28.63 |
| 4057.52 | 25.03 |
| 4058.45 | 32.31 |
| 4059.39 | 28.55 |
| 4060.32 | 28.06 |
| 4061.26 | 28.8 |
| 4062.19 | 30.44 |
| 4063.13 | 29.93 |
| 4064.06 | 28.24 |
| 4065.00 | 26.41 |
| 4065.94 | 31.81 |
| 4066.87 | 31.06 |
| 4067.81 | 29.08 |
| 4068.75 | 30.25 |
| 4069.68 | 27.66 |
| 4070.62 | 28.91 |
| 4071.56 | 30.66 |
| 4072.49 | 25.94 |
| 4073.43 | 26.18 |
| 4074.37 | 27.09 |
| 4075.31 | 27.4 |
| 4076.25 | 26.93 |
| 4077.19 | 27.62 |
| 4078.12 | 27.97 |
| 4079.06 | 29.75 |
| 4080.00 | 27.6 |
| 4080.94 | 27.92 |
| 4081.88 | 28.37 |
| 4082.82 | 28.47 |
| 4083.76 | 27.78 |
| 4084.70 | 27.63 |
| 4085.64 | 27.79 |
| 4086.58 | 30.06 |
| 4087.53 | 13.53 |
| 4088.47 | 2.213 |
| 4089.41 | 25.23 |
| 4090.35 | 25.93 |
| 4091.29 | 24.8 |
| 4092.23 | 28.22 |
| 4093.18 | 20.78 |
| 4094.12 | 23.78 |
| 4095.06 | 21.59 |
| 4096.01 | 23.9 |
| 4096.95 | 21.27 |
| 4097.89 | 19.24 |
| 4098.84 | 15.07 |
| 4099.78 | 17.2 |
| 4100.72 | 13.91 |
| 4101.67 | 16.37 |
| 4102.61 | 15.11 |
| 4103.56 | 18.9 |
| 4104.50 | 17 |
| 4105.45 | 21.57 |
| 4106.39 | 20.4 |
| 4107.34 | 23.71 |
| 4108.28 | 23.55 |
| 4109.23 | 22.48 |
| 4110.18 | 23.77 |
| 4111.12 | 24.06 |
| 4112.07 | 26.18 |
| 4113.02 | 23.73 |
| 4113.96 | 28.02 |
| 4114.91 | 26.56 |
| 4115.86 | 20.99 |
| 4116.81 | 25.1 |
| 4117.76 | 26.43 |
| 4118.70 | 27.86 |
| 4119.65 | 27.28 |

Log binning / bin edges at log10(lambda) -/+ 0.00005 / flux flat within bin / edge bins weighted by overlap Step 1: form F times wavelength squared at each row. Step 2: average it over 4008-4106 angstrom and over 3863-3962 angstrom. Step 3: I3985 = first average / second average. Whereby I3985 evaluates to 1.27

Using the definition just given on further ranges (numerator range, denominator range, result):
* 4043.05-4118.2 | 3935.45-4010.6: 1.15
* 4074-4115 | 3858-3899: 1.22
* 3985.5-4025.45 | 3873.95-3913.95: 1.40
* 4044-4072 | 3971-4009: 1.24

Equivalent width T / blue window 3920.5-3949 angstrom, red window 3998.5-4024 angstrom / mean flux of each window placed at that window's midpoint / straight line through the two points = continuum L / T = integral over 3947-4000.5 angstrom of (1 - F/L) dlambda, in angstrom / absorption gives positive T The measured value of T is 7.1 angstrom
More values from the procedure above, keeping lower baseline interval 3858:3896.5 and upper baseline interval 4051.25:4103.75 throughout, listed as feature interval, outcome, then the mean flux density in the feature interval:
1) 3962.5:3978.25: 5.1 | 15.7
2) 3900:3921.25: -4.1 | 26.2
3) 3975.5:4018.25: -4.6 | 26.5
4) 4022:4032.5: -2.2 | 29.7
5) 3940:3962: -2.0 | 24.9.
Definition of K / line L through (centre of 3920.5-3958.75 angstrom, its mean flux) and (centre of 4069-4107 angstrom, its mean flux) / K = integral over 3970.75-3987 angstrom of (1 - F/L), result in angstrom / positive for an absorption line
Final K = 1.84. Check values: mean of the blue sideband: 23.8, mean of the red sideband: 23.5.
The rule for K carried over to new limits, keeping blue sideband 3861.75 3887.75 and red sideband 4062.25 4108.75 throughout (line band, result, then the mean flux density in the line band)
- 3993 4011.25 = -3.4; 27.8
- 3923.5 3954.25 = -1.1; 23.5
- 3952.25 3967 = 1.1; 21.2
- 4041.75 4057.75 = -3.8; 29.6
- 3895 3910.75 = -0.8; 23.5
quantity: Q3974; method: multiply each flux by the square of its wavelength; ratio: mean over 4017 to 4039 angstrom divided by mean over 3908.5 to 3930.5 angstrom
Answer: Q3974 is 1.18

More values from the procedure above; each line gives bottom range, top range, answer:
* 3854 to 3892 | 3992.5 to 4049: 1.41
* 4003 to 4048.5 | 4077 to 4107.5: 0.79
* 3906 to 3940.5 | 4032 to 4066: 1.30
